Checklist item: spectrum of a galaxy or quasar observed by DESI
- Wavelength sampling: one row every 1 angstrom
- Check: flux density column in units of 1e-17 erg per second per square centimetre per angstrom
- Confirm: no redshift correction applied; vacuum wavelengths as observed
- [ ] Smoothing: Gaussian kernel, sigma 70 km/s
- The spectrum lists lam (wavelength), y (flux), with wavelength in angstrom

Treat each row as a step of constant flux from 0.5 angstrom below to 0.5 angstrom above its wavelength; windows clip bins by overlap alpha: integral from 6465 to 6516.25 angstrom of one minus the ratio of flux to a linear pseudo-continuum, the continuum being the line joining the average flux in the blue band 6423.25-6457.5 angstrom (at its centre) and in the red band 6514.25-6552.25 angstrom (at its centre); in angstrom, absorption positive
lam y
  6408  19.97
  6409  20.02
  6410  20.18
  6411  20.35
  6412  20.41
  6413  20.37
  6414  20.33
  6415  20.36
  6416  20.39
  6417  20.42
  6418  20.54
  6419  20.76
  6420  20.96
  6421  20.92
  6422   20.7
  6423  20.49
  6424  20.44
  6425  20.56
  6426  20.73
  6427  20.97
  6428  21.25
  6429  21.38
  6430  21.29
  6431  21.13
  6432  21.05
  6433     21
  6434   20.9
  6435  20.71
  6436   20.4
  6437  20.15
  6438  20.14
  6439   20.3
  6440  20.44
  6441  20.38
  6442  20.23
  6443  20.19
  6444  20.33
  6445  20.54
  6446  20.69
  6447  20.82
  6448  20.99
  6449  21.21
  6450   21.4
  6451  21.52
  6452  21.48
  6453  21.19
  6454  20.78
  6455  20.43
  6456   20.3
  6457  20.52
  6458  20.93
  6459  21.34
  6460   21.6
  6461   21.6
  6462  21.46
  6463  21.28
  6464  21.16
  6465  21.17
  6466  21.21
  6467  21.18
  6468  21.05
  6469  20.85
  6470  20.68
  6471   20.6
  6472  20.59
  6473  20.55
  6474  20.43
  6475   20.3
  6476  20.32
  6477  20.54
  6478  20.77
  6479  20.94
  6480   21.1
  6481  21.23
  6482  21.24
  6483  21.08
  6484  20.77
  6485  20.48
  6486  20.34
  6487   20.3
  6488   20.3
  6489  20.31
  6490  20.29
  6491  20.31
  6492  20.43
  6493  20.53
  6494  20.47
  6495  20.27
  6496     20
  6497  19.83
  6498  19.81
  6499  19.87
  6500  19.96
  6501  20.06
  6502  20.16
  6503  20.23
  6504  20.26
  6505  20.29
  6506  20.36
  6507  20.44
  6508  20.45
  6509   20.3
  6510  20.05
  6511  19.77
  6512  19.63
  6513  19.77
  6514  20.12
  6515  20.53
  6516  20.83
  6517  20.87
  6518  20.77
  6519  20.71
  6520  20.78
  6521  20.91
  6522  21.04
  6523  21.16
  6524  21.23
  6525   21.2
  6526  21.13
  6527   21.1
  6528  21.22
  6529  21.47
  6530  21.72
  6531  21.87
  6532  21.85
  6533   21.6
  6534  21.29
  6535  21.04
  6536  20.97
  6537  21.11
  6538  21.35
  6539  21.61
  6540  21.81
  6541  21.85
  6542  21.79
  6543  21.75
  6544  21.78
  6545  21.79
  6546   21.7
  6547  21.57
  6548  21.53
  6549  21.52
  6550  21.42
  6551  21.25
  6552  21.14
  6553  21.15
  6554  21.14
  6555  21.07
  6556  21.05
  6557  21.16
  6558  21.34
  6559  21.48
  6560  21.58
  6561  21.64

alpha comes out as 1.5 angstrom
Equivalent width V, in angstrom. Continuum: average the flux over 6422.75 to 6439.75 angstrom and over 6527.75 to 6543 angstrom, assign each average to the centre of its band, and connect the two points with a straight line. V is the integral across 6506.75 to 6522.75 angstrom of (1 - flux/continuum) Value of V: 0.7 angstrom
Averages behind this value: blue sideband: 20.8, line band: 20.4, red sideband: 21.5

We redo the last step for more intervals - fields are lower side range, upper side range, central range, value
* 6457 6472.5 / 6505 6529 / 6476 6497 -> 0.34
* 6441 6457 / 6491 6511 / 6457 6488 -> -0.56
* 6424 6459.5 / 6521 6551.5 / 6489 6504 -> 0.71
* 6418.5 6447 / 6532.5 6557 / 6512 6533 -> 0.28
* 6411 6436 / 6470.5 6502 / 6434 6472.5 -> -0.45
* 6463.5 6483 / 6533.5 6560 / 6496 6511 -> 0.67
